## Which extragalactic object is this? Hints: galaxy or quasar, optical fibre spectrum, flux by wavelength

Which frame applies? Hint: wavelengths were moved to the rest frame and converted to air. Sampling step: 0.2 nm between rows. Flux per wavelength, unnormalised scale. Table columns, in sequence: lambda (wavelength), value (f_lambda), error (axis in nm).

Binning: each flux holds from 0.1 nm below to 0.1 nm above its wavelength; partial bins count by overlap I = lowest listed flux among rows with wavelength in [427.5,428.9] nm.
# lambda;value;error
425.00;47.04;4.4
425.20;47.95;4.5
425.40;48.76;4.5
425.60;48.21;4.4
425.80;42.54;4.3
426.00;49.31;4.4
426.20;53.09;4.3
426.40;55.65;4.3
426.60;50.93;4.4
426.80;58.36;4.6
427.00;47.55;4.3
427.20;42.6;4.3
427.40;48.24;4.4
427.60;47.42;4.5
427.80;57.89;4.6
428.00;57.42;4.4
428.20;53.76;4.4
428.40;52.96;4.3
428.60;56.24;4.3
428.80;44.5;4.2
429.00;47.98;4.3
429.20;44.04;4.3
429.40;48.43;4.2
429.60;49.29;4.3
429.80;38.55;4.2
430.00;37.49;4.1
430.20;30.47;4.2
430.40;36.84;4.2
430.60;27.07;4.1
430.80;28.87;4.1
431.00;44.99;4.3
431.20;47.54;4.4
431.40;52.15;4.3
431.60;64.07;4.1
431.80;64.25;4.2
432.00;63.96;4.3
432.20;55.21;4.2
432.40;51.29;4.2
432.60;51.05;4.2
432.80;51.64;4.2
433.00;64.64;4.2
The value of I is 44.5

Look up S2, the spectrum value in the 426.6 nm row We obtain 50.93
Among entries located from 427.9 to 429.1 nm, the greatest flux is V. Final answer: 57.42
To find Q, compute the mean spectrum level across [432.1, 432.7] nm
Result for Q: 52.5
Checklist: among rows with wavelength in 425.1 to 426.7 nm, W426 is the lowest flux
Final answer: 42.54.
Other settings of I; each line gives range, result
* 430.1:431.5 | 27.07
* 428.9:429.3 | 44.04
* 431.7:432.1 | 63.96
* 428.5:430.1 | 37.49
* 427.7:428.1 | 57.42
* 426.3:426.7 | 50.93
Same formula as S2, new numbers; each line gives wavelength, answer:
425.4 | 48.76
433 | 64.64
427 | 47.55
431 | 44.99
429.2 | 44.04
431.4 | 52.15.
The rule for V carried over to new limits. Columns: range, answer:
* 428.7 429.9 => 49.29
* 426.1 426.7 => 55.65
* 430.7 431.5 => 52.15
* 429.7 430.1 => 38.55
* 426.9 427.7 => 48.24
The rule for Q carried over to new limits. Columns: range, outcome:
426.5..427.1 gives 52.3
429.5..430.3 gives 39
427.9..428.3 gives 55.6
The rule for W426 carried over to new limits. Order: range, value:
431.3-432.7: 51.05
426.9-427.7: 42.6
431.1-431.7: 47.54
